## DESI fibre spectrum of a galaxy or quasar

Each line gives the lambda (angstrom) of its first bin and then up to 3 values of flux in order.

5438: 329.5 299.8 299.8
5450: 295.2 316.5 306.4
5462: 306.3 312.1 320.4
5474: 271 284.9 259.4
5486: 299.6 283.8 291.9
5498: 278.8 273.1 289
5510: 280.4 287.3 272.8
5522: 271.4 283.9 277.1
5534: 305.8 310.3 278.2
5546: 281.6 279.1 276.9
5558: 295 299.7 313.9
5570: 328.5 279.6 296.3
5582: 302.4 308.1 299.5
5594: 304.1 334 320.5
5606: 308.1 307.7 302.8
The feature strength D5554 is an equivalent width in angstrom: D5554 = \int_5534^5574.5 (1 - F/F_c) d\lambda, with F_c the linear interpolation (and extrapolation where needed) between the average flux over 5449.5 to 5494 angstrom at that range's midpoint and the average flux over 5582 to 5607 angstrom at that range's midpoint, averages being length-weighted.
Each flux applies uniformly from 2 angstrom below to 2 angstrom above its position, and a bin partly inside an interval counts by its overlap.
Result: 1.5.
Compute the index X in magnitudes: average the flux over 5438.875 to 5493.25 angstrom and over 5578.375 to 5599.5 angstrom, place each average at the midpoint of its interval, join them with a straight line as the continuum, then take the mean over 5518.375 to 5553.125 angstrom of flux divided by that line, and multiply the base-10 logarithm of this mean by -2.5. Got 0.07 mag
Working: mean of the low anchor 297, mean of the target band 285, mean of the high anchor 308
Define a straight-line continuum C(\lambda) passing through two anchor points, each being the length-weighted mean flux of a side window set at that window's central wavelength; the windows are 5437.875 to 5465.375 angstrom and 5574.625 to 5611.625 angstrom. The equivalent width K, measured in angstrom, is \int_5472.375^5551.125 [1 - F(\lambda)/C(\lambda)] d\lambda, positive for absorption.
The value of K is 6.1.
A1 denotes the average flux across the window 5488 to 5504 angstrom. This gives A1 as 282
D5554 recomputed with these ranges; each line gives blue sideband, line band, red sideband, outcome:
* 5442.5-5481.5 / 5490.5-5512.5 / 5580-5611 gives 1.5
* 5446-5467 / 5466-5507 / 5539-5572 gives 2.2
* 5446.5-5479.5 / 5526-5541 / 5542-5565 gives -0.2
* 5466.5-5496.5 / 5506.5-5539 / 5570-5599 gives 1.0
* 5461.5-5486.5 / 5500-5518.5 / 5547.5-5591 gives 0.8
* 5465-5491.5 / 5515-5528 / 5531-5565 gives 0.6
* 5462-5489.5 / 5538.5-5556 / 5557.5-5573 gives 1.4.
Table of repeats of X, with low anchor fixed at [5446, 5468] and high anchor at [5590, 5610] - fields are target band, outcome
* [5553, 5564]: 0.07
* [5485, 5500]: 0.08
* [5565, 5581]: 0.03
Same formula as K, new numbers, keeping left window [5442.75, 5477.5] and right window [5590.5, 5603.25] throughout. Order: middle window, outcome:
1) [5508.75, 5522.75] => 1.36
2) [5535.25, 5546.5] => 0.68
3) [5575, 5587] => 0.59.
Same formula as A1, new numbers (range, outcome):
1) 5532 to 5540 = 308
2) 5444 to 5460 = 304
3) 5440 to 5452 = 298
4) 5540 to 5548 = 280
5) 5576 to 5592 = 302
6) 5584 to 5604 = 313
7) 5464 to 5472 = 316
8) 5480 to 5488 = 280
